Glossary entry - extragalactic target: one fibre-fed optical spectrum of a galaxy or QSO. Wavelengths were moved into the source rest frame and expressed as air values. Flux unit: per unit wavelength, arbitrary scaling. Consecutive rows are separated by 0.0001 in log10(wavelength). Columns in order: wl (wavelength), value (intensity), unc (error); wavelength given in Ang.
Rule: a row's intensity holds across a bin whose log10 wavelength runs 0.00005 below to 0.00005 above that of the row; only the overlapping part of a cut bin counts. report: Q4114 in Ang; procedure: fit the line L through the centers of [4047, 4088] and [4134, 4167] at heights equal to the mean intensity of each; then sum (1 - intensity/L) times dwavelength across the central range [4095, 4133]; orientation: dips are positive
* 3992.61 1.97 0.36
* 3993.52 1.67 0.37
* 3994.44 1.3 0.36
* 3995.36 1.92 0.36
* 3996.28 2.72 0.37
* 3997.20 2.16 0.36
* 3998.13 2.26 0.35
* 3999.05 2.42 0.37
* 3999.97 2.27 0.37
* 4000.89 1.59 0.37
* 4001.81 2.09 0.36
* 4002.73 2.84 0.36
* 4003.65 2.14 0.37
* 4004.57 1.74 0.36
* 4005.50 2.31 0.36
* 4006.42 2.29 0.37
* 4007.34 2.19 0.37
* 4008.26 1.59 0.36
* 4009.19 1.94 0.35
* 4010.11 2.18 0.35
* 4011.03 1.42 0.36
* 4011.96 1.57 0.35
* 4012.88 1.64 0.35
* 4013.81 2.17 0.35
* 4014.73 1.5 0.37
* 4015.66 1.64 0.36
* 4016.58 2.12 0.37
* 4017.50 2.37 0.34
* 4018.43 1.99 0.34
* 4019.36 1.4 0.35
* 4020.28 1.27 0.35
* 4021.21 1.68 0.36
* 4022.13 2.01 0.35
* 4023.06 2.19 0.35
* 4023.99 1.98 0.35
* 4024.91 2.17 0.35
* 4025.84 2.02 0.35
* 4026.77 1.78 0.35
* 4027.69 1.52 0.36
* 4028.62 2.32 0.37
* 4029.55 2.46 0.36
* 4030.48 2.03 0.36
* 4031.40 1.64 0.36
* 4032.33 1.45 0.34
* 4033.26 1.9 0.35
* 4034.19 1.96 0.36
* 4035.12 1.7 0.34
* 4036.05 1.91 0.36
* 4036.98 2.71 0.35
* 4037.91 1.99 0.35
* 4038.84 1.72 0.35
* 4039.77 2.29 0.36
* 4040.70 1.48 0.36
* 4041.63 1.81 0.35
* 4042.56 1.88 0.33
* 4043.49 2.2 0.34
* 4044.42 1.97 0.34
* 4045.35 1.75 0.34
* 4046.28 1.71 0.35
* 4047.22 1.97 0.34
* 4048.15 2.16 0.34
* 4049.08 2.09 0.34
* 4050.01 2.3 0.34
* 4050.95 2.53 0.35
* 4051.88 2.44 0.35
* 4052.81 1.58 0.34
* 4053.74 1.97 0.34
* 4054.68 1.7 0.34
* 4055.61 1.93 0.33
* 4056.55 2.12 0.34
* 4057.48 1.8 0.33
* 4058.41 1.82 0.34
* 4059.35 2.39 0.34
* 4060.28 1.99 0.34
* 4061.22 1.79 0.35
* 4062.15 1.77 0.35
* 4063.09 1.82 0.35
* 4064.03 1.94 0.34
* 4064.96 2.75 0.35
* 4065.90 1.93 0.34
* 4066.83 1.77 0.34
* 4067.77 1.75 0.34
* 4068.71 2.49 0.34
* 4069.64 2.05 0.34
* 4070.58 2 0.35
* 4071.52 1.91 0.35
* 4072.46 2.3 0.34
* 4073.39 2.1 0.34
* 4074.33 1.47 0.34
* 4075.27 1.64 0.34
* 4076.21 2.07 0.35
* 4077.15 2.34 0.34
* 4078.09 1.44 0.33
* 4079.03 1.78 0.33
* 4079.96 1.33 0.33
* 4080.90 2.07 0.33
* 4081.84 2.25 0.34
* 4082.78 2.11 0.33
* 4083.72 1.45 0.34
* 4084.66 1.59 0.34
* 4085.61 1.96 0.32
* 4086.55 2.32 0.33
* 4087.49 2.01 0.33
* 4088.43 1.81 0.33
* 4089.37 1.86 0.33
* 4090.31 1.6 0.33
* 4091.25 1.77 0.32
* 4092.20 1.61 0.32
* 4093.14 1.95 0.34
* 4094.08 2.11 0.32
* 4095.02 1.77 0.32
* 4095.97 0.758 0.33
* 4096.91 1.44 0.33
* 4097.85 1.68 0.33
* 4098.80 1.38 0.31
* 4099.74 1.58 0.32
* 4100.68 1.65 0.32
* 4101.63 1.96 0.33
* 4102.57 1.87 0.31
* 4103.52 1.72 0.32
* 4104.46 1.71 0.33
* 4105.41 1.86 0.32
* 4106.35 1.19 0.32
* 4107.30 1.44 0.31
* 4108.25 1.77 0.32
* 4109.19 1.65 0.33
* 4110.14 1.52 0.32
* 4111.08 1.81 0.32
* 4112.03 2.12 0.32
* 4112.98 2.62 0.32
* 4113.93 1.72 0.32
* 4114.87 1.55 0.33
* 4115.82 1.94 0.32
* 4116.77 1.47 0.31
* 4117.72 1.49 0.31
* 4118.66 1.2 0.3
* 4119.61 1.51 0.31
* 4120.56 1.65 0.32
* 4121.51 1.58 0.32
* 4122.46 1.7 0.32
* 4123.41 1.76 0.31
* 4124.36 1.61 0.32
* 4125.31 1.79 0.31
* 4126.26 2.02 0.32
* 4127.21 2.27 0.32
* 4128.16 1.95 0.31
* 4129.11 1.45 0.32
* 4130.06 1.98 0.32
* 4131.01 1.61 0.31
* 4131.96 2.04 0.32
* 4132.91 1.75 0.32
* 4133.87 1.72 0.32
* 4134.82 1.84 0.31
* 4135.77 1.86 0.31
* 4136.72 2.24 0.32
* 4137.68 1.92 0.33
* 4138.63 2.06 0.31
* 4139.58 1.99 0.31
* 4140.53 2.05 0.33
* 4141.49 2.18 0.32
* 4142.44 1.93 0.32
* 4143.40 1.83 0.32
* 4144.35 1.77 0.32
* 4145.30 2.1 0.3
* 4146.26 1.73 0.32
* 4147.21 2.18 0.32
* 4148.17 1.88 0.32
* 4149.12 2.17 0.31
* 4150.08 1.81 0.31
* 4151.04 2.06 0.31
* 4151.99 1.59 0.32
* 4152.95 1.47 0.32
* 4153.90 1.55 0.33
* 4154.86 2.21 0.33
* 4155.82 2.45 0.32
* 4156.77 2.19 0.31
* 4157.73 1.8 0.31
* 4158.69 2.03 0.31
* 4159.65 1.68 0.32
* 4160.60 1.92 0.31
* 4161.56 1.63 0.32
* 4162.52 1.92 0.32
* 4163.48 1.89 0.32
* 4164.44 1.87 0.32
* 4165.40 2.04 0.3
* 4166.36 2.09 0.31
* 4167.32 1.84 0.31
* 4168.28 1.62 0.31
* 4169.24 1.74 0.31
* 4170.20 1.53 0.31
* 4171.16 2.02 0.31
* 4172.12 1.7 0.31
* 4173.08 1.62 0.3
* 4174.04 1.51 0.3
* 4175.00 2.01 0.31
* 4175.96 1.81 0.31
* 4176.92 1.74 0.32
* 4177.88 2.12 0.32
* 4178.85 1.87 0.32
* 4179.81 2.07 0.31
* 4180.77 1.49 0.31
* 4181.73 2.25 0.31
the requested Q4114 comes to 5.0 Ang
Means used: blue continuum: 1.98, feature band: 1.69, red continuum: 1.94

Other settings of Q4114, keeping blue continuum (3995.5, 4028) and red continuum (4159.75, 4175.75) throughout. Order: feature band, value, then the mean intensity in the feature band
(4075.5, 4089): 0.1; 1.89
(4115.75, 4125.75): 1.4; 1.59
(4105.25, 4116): 0.6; 1.76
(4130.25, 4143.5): -0.7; 1.93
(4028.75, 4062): -0.6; 1.98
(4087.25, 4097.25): 1.0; 1.7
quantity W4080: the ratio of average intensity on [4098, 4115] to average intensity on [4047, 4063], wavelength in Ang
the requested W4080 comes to 0.9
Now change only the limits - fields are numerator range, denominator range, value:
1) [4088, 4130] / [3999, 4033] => 0.88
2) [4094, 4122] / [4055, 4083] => 0.84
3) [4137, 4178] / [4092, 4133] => 1.10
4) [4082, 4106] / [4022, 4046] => 0.89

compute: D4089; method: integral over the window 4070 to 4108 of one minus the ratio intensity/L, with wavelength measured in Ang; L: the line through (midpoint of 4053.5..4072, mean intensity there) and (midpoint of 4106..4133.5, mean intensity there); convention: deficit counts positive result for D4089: 2.0 Ang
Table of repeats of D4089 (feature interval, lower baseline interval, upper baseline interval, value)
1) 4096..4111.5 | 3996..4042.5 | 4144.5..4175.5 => 2.4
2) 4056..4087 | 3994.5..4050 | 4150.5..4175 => -0.4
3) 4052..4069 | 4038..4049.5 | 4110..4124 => -0.8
